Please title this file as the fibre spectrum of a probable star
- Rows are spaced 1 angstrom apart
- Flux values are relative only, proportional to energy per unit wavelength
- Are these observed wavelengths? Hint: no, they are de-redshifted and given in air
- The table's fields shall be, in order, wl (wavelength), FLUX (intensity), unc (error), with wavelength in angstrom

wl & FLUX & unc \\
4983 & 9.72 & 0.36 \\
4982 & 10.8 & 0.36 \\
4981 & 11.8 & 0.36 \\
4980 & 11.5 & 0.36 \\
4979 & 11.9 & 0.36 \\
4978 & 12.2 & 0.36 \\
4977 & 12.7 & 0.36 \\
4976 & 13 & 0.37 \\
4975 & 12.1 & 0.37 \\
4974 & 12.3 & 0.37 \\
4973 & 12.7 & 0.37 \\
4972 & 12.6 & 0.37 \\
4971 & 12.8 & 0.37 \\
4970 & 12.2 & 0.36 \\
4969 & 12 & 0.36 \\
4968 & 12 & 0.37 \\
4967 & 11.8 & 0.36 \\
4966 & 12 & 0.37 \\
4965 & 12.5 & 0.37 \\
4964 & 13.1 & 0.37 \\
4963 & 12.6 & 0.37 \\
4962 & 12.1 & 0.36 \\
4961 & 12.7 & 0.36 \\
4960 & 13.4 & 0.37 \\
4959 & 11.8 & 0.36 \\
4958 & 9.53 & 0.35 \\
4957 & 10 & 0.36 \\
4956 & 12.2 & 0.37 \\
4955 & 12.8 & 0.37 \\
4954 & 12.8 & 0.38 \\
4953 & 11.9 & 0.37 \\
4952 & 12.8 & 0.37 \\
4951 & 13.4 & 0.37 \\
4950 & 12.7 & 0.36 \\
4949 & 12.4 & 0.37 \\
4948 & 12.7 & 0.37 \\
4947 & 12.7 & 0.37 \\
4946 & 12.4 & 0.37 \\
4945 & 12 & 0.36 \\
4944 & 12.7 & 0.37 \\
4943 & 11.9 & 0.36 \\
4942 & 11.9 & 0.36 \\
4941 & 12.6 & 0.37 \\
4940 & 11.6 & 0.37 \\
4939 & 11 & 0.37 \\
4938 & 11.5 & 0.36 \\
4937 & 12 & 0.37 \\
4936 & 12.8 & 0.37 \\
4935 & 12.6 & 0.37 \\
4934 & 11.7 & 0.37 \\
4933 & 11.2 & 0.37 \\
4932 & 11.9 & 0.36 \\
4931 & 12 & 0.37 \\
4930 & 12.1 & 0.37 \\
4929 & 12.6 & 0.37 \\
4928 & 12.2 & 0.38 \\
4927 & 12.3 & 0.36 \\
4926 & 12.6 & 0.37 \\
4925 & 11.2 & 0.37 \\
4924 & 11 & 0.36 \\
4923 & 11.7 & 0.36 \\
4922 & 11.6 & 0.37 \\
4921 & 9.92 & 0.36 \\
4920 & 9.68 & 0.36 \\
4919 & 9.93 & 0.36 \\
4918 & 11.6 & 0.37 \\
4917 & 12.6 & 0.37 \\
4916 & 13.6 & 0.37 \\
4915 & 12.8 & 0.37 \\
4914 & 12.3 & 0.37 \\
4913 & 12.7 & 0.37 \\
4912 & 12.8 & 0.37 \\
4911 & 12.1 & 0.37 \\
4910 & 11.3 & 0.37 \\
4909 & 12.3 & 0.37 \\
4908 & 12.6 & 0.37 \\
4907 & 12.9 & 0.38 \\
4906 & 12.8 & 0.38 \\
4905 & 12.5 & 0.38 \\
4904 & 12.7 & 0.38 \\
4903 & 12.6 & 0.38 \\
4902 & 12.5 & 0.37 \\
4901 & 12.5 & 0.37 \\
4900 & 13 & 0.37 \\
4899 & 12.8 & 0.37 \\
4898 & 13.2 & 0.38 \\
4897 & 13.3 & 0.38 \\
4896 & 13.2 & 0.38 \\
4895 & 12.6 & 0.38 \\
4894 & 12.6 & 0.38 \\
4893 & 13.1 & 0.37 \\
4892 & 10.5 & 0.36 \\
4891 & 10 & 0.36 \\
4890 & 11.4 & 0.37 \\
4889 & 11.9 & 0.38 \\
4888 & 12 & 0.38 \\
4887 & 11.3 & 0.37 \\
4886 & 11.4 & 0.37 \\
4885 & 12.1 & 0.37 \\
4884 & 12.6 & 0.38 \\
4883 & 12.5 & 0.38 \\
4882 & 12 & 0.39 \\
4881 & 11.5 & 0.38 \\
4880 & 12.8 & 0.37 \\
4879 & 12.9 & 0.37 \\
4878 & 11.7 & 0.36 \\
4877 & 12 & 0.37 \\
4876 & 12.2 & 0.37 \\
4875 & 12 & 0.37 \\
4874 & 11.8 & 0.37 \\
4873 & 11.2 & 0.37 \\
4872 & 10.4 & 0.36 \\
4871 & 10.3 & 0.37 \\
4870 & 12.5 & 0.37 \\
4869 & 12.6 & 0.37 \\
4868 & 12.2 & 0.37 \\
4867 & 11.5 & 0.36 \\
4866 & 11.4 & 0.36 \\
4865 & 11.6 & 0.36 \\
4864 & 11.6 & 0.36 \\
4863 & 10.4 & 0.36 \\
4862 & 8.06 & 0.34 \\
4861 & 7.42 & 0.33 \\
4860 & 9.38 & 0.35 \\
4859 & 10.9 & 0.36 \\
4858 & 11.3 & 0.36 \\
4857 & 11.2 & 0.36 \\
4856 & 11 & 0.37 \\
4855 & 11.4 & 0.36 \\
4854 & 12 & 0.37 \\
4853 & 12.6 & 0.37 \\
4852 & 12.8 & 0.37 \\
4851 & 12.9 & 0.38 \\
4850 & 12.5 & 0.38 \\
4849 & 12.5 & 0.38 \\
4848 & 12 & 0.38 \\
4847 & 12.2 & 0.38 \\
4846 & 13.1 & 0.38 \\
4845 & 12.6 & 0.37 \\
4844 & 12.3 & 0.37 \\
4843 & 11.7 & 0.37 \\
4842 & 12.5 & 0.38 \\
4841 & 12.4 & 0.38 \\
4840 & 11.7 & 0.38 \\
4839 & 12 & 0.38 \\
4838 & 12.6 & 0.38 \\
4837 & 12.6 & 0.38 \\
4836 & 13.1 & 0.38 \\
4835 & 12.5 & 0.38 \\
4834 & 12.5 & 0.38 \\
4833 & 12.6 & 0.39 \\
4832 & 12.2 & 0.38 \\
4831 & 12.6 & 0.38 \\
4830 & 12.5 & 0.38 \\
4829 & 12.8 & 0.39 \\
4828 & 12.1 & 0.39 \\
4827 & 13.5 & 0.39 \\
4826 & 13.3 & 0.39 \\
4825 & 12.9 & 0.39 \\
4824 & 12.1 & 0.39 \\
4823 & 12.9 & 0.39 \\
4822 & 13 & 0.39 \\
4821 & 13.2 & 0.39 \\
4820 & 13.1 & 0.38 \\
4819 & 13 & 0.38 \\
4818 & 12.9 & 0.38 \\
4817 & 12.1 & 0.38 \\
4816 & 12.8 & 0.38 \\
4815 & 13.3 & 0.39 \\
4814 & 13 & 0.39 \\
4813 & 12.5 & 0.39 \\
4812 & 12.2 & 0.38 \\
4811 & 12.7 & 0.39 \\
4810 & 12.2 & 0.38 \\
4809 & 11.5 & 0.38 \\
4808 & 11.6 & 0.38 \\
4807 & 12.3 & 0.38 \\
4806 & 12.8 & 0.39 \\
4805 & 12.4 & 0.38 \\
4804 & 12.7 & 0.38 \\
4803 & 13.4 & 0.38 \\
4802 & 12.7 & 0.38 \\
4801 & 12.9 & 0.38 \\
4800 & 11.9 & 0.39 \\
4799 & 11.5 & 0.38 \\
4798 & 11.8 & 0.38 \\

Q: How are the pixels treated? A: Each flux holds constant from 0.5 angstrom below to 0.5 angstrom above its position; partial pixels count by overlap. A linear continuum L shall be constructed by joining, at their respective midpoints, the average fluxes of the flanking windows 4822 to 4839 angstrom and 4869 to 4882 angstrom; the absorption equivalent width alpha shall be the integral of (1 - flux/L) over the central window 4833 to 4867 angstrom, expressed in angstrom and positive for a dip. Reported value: 1.6 angstrom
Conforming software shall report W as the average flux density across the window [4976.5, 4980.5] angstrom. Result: 12.1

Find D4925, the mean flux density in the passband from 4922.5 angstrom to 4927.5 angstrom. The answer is 11.8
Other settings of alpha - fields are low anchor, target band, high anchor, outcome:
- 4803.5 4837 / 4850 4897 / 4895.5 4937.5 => 2.9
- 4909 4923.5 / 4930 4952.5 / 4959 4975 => -0.2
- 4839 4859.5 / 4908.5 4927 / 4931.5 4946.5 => 0.4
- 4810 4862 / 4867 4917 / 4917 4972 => -0.4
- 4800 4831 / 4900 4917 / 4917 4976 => -0.5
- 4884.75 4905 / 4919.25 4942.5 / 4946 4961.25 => 1.0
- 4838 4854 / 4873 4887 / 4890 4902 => 0.4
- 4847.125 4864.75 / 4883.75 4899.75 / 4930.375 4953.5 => -0.7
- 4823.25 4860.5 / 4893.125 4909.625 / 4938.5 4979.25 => -0.7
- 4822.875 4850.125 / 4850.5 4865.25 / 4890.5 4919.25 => 1.8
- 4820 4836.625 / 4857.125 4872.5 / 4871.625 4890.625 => 1.7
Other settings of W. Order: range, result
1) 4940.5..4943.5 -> 12.1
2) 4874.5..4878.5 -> 12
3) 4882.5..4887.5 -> 12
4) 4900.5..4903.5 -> 12.5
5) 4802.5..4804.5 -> 13.1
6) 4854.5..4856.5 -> 11.2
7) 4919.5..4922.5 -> 10.4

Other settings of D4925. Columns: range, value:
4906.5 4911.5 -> 12.2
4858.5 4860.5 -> 10.1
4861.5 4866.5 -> 10.6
